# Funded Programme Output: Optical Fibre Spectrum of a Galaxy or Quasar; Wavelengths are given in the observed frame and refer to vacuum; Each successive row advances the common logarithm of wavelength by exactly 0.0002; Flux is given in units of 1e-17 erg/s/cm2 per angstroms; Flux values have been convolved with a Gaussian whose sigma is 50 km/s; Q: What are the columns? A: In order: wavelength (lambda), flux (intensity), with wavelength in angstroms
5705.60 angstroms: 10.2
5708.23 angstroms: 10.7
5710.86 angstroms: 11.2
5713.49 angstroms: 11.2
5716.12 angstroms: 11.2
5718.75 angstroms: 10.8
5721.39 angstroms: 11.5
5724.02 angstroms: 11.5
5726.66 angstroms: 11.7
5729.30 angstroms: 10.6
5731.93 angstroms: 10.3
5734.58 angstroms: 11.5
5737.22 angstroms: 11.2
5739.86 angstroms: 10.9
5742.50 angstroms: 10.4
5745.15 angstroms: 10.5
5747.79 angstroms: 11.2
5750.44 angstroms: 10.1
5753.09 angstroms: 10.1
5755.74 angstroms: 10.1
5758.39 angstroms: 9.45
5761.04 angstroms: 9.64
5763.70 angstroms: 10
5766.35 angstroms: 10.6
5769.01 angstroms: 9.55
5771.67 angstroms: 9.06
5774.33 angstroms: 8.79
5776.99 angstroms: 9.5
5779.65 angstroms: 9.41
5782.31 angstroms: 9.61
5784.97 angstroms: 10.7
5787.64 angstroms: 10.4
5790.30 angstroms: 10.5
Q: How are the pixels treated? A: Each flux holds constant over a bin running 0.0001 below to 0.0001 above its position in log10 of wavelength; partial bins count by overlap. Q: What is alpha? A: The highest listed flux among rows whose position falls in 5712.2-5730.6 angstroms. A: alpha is 11.7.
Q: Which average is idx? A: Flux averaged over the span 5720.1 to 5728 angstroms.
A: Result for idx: 11.6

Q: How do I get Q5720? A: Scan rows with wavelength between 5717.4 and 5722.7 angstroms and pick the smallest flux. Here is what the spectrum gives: 10.8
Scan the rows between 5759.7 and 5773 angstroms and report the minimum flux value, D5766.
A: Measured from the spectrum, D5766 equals 9.06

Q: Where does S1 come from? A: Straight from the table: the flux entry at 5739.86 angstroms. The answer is 10.9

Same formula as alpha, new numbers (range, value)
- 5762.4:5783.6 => 10.6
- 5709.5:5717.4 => 11.2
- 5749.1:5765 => 10.1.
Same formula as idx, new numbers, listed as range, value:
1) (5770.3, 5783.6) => 9.27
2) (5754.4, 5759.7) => 9.78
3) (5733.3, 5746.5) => 10.9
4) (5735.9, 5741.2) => 11.1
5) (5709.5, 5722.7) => 11.2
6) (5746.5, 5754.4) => 10.5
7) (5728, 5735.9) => 10.8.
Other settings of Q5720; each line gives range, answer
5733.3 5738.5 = 11.2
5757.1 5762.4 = 9.45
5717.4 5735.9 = 10.3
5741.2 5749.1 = 10.4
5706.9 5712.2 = 10.7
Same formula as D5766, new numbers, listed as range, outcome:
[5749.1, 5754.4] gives 10.1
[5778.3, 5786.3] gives 9.41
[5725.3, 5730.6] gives 10.6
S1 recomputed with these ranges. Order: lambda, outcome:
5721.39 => 11.5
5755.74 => 10.1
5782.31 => 9.61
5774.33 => 8.79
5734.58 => 11.5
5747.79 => 11.2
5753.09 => 10.1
